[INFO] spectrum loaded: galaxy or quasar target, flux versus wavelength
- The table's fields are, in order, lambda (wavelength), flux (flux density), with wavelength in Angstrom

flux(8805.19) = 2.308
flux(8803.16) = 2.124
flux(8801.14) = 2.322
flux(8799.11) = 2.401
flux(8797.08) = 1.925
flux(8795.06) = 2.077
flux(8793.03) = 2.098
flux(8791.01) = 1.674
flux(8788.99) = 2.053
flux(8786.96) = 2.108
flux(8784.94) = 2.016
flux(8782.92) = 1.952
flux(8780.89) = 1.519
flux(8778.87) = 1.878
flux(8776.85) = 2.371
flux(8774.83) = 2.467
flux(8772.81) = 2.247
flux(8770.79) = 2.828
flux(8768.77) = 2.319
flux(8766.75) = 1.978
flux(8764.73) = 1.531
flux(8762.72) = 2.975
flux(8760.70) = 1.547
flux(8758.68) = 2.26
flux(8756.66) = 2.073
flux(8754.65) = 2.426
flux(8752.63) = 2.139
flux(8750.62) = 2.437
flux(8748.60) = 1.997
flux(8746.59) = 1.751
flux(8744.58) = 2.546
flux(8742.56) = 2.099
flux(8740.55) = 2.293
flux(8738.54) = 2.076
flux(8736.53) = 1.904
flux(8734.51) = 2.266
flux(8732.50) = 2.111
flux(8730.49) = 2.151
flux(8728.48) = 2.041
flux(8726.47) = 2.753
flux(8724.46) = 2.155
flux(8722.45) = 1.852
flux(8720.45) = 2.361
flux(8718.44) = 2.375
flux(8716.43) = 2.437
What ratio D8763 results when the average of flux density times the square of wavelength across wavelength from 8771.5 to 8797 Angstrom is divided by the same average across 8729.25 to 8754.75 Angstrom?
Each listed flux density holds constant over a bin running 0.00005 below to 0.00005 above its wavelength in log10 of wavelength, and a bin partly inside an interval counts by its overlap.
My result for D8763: 0.96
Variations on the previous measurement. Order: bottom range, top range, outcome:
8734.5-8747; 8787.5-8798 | 0.93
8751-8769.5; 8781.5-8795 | 0.93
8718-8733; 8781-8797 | 0.90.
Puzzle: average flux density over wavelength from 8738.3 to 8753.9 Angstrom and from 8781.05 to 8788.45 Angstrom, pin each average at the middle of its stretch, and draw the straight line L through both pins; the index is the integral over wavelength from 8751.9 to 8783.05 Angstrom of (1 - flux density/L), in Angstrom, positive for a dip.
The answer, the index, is -1.5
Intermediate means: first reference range 2.18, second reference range 1.97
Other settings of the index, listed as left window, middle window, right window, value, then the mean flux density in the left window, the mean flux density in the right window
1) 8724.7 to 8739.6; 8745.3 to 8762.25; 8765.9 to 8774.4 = 1.2 Angstrom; 2.18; 2.36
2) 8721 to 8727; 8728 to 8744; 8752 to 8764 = 0.7 Angstrom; 2.22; 2.22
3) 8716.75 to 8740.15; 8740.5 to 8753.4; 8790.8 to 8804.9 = 0.0 Angstrom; 2.2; 2.12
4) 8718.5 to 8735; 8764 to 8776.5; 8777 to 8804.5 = -1.0 Angstrom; 2.22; 2.03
